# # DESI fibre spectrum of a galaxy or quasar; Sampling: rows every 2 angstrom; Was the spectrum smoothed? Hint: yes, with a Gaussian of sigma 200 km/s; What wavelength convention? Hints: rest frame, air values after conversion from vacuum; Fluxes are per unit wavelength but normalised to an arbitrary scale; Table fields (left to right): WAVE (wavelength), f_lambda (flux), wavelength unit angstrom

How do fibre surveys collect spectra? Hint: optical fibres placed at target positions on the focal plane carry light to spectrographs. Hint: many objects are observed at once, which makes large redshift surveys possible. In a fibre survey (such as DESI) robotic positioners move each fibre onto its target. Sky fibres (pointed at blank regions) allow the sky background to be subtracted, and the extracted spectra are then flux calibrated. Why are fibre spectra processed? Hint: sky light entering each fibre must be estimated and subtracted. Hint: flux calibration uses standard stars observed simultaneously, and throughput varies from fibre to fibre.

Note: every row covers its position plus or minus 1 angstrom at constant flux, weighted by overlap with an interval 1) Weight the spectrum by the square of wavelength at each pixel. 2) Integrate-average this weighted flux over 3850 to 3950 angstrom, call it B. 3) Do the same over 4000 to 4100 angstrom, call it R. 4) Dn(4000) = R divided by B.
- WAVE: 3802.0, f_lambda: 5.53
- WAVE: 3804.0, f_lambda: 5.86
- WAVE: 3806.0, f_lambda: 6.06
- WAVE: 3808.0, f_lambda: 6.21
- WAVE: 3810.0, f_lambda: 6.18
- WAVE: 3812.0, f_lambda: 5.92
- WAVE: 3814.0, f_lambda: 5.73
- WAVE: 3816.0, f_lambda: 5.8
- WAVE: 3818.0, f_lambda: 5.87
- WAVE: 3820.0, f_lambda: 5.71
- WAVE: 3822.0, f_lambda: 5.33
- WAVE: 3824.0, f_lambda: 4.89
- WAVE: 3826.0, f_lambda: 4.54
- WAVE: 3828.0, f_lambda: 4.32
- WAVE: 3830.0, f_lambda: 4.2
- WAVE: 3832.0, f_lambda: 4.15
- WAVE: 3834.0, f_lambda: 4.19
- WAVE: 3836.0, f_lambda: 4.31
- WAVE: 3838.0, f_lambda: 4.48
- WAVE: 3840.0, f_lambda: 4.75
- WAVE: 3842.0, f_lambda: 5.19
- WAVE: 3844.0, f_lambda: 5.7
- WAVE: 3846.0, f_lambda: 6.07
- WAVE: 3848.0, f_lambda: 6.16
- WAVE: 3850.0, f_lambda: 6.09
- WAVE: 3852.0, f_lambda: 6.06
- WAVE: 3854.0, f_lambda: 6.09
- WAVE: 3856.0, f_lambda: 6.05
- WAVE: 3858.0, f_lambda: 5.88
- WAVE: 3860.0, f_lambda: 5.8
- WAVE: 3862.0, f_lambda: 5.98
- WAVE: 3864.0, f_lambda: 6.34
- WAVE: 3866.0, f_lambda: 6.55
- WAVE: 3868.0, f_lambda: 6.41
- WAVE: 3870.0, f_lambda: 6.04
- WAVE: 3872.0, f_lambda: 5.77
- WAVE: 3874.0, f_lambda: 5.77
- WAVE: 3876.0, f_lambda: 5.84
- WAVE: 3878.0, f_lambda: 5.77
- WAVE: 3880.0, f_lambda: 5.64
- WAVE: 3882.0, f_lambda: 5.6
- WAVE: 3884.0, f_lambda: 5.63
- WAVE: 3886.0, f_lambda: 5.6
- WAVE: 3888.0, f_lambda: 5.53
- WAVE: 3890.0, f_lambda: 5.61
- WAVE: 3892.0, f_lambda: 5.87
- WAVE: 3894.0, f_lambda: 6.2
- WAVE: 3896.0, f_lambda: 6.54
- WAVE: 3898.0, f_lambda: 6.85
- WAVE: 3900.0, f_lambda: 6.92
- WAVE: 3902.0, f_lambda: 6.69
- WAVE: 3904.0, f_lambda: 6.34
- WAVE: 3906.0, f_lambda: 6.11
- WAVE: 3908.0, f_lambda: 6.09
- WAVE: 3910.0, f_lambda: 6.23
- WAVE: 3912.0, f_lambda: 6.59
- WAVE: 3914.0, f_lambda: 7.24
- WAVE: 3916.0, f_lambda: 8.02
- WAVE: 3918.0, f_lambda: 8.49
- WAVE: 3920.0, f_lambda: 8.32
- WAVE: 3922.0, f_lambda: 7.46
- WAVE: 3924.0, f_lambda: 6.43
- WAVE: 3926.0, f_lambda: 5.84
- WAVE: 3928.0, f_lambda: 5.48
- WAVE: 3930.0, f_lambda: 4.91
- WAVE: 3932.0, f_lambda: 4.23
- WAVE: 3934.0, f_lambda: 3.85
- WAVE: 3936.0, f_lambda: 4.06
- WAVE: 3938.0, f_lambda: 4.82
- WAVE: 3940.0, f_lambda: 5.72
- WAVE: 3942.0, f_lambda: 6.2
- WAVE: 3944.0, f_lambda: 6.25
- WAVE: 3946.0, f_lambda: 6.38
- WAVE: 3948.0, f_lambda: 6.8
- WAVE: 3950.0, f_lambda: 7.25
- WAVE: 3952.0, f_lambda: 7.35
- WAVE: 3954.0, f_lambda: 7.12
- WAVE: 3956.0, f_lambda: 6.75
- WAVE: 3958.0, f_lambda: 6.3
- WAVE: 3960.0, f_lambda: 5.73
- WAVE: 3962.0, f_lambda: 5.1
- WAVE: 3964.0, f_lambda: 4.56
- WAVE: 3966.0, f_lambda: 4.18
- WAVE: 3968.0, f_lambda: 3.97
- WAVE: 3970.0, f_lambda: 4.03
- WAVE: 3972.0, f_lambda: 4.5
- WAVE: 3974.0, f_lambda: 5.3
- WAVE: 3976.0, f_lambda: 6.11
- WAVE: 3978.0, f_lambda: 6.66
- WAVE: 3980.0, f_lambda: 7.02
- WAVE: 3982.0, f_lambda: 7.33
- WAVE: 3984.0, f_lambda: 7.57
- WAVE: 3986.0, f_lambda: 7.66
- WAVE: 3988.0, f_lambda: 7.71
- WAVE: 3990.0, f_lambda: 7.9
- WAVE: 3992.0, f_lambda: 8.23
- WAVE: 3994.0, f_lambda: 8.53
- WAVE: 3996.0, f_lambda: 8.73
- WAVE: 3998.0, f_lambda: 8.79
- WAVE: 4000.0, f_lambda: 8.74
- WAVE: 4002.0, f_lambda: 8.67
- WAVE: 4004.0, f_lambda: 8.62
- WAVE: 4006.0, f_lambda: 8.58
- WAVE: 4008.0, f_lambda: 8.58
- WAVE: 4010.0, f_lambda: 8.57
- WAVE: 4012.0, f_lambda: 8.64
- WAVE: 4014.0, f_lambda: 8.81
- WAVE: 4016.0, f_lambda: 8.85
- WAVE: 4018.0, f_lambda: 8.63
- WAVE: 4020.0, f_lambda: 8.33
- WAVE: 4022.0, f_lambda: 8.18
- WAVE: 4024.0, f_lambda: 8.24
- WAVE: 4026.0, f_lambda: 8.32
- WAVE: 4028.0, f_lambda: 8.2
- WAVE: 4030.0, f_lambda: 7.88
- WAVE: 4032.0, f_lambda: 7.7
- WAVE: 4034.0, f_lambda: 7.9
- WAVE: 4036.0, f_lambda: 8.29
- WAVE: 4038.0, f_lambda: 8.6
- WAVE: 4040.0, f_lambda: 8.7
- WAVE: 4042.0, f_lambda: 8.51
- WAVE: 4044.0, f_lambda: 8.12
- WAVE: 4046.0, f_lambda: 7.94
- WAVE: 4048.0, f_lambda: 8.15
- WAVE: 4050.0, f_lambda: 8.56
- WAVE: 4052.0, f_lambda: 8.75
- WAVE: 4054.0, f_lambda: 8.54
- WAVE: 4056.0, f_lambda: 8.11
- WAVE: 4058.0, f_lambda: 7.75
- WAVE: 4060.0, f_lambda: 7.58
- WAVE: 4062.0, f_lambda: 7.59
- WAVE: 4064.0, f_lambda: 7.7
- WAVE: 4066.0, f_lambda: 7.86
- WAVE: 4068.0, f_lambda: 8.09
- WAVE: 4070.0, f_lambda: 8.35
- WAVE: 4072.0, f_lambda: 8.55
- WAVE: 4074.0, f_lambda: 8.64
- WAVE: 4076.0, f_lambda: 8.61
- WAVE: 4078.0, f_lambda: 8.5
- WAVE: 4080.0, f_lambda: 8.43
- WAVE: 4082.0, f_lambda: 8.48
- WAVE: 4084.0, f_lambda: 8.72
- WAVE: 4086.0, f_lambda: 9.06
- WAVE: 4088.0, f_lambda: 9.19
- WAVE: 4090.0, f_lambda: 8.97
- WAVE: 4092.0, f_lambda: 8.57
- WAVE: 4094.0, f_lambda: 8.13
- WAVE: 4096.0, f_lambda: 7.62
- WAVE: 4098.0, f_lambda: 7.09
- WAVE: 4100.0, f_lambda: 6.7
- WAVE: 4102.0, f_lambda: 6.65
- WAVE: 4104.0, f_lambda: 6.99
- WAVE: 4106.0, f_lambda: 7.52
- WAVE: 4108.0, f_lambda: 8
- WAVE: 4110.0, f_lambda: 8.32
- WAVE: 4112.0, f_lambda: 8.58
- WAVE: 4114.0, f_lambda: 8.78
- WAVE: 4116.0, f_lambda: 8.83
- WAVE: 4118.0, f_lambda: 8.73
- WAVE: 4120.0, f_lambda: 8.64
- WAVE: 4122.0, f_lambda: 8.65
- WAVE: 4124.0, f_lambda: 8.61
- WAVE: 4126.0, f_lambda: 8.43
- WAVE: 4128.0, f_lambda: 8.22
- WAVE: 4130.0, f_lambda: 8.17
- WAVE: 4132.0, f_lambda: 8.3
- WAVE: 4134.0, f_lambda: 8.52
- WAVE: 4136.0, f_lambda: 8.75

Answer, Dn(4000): 1.47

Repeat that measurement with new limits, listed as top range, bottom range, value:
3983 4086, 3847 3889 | 1.52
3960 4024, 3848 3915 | 1.27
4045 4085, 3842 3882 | 1.53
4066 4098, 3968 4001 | 1.25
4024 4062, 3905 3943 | 1.42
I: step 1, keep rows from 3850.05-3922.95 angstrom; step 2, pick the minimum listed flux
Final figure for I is 5.53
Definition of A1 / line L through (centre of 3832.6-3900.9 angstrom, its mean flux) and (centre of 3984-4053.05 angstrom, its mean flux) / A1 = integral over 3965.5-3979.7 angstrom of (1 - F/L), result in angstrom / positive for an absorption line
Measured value 4.7 angstrom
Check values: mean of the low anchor 5.79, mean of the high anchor 8.36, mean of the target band 5.09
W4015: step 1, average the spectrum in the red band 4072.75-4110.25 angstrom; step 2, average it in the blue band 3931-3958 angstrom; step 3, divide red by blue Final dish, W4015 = 1.37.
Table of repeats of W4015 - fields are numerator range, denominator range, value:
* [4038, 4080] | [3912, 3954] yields 1.31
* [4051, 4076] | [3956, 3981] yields 1.52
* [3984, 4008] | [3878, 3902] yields 1.39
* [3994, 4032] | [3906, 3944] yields 1.39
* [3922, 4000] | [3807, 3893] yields 1.12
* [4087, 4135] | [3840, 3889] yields 1.39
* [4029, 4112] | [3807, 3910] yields 1.42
